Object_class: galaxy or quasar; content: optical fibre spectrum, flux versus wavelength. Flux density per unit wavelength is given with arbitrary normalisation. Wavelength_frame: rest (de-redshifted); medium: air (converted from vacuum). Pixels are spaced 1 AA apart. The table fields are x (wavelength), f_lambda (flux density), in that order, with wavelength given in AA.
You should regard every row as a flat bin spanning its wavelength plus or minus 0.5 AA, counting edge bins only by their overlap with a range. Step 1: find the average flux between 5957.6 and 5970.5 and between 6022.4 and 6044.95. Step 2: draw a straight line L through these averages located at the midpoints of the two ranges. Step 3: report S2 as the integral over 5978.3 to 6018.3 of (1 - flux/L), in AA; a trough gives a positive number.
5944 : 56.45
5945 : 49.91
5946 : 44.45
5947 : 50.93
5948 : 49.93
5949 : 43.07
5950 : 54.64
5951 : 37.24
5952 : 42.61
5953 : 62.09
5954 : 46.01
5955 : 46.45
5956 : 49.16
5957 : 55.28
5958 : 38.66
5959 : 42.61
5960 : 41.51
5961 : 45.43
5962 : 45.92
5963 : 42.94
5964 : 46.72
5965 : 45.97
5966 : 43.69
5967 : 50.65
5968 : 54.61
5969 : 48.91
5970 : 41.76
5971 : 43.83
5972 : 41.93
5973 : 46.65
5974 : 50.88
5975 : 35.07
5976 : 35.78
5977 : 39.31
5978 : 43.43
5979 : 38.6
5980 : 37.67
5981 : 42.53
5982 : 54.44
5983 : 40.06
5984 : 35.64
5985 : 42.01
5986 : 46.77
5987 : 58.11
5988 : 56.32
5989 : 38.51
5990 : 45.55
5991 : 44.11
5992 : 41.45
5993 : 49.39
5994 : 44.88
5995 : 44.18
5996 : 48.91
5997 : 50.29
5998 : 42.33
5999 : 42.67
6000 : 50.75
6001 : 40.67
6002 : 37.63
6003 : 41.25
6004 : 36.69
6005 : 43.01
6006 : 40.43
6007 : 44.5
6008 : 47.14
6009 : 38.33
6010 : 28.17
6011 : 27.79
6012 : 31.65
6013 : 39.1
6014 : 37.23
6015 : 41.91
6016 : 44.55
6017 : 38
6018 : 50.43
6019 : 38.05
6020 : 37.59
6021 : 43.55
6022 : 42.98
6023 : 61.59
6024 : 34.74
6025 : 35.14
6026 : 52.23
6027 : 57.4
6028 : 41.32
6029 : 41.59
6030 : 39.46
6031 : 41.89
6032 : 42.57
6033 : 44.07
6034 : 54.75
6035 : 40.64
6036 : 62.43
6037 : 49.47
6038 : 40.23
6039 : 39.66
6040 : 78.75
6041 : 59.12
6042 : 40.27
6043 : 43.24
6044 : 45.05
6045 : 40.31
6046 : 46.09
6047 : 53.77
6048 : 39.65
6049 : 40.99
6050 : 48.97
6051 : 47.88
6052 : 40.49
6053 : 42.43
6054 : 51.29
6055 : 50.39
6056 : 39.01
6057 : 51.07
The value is 3.3 AA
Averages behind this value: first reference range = 45.4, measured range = 42.6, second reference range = 47.4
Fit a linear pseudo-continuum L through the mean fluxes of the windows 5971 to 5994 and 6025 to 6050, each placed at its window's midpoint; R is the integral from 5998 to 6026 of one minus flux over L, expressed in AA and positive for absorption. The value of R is 2.9 AA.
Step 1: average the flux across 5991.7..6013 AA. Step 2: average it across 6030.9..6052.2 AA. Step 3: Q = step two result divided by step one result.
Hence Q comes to 1.1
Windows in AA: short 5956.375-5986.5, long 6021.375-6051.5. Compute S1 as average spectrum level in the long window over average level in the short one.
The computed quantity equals 1.1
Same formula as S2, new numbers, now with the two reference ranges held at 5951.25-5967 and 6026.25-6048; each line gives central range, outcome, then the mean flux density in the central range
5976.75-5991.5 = 0.8 AA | 44.3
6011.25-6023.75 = 1.5 AA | 41.8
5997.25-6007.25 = 1.0 AA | 42.1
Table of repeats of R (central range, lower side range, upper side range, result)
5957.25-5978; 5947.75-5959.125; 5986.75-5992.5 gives 1.3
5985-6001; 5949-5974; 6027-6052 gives 0.0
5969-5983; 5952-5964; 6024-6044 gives 1.3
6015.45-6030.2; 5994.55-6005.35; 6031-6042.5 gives 1.1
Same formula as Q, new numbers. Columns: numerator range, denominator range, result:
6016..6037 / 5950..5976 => 0.98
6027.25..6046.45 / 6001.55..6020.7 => 1.20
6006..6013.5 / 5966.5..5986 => 0.85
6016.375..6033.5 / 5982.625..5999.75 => 0.96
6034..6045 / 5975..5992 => 1.15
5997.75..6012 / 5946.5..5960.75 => 0.84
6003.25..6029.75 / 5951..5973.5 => 0.89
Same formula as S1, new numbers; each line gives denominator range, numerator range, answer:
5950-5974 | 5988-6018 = 0.90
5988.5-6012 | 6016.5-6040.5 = 1.10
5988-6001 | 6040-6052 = 1.03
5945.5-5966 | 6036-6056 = 1.02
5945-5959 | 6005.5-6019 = 0.82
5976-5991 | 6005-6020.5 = 0.89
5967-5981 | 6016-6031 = 1.01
